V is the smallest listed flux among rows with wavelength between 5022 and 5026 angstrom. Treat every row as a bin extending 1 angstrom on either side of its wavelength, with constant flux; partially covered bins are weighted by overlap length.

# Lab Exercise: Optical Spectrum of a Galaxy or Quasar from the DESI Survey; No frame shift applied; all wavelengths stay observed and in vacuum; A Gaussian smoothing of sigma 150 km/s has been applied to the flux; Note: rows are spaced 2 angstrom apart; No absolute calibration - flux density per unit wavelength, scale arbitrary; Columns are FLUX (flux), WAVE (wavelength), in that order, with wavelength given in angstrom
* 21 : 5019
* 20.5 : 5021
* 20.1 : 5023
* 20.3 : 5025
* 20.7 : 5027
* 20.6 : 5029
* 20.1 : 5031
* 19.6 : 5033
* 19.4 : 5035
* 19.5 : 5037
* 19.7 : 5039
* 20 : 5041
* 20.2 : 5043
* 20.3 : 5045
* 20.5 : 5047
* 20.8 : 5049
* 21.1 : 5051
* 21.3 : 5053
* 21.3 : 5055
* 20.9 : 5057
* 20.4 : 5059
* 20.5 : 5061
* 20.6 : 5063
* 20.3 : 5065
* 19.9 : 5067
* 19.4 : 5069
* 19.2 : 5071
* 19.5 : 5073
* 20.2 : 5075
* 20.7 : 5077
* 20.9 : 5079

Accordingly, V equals 20.1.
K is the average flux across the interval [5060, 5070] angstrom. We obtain 20.1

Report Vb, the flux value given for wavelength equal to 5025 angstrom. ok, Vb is 20.3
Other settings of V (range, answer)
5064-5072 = 19.2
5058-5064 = 20.4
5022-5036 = 19.4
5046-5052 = 20.5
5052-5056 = 21.3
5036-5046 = 19.5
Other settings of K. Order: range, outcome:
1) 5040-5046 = 20.2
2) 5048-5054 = 21.1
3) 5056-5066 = 20.5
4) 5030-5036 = 19.7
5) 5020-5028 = 20.4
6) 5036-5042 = 19.7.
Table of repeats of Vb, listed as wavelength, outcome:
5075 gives 20.2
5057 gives 20.9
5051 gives 21.1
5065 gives 20.3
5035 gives 19.4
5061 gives 20.5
